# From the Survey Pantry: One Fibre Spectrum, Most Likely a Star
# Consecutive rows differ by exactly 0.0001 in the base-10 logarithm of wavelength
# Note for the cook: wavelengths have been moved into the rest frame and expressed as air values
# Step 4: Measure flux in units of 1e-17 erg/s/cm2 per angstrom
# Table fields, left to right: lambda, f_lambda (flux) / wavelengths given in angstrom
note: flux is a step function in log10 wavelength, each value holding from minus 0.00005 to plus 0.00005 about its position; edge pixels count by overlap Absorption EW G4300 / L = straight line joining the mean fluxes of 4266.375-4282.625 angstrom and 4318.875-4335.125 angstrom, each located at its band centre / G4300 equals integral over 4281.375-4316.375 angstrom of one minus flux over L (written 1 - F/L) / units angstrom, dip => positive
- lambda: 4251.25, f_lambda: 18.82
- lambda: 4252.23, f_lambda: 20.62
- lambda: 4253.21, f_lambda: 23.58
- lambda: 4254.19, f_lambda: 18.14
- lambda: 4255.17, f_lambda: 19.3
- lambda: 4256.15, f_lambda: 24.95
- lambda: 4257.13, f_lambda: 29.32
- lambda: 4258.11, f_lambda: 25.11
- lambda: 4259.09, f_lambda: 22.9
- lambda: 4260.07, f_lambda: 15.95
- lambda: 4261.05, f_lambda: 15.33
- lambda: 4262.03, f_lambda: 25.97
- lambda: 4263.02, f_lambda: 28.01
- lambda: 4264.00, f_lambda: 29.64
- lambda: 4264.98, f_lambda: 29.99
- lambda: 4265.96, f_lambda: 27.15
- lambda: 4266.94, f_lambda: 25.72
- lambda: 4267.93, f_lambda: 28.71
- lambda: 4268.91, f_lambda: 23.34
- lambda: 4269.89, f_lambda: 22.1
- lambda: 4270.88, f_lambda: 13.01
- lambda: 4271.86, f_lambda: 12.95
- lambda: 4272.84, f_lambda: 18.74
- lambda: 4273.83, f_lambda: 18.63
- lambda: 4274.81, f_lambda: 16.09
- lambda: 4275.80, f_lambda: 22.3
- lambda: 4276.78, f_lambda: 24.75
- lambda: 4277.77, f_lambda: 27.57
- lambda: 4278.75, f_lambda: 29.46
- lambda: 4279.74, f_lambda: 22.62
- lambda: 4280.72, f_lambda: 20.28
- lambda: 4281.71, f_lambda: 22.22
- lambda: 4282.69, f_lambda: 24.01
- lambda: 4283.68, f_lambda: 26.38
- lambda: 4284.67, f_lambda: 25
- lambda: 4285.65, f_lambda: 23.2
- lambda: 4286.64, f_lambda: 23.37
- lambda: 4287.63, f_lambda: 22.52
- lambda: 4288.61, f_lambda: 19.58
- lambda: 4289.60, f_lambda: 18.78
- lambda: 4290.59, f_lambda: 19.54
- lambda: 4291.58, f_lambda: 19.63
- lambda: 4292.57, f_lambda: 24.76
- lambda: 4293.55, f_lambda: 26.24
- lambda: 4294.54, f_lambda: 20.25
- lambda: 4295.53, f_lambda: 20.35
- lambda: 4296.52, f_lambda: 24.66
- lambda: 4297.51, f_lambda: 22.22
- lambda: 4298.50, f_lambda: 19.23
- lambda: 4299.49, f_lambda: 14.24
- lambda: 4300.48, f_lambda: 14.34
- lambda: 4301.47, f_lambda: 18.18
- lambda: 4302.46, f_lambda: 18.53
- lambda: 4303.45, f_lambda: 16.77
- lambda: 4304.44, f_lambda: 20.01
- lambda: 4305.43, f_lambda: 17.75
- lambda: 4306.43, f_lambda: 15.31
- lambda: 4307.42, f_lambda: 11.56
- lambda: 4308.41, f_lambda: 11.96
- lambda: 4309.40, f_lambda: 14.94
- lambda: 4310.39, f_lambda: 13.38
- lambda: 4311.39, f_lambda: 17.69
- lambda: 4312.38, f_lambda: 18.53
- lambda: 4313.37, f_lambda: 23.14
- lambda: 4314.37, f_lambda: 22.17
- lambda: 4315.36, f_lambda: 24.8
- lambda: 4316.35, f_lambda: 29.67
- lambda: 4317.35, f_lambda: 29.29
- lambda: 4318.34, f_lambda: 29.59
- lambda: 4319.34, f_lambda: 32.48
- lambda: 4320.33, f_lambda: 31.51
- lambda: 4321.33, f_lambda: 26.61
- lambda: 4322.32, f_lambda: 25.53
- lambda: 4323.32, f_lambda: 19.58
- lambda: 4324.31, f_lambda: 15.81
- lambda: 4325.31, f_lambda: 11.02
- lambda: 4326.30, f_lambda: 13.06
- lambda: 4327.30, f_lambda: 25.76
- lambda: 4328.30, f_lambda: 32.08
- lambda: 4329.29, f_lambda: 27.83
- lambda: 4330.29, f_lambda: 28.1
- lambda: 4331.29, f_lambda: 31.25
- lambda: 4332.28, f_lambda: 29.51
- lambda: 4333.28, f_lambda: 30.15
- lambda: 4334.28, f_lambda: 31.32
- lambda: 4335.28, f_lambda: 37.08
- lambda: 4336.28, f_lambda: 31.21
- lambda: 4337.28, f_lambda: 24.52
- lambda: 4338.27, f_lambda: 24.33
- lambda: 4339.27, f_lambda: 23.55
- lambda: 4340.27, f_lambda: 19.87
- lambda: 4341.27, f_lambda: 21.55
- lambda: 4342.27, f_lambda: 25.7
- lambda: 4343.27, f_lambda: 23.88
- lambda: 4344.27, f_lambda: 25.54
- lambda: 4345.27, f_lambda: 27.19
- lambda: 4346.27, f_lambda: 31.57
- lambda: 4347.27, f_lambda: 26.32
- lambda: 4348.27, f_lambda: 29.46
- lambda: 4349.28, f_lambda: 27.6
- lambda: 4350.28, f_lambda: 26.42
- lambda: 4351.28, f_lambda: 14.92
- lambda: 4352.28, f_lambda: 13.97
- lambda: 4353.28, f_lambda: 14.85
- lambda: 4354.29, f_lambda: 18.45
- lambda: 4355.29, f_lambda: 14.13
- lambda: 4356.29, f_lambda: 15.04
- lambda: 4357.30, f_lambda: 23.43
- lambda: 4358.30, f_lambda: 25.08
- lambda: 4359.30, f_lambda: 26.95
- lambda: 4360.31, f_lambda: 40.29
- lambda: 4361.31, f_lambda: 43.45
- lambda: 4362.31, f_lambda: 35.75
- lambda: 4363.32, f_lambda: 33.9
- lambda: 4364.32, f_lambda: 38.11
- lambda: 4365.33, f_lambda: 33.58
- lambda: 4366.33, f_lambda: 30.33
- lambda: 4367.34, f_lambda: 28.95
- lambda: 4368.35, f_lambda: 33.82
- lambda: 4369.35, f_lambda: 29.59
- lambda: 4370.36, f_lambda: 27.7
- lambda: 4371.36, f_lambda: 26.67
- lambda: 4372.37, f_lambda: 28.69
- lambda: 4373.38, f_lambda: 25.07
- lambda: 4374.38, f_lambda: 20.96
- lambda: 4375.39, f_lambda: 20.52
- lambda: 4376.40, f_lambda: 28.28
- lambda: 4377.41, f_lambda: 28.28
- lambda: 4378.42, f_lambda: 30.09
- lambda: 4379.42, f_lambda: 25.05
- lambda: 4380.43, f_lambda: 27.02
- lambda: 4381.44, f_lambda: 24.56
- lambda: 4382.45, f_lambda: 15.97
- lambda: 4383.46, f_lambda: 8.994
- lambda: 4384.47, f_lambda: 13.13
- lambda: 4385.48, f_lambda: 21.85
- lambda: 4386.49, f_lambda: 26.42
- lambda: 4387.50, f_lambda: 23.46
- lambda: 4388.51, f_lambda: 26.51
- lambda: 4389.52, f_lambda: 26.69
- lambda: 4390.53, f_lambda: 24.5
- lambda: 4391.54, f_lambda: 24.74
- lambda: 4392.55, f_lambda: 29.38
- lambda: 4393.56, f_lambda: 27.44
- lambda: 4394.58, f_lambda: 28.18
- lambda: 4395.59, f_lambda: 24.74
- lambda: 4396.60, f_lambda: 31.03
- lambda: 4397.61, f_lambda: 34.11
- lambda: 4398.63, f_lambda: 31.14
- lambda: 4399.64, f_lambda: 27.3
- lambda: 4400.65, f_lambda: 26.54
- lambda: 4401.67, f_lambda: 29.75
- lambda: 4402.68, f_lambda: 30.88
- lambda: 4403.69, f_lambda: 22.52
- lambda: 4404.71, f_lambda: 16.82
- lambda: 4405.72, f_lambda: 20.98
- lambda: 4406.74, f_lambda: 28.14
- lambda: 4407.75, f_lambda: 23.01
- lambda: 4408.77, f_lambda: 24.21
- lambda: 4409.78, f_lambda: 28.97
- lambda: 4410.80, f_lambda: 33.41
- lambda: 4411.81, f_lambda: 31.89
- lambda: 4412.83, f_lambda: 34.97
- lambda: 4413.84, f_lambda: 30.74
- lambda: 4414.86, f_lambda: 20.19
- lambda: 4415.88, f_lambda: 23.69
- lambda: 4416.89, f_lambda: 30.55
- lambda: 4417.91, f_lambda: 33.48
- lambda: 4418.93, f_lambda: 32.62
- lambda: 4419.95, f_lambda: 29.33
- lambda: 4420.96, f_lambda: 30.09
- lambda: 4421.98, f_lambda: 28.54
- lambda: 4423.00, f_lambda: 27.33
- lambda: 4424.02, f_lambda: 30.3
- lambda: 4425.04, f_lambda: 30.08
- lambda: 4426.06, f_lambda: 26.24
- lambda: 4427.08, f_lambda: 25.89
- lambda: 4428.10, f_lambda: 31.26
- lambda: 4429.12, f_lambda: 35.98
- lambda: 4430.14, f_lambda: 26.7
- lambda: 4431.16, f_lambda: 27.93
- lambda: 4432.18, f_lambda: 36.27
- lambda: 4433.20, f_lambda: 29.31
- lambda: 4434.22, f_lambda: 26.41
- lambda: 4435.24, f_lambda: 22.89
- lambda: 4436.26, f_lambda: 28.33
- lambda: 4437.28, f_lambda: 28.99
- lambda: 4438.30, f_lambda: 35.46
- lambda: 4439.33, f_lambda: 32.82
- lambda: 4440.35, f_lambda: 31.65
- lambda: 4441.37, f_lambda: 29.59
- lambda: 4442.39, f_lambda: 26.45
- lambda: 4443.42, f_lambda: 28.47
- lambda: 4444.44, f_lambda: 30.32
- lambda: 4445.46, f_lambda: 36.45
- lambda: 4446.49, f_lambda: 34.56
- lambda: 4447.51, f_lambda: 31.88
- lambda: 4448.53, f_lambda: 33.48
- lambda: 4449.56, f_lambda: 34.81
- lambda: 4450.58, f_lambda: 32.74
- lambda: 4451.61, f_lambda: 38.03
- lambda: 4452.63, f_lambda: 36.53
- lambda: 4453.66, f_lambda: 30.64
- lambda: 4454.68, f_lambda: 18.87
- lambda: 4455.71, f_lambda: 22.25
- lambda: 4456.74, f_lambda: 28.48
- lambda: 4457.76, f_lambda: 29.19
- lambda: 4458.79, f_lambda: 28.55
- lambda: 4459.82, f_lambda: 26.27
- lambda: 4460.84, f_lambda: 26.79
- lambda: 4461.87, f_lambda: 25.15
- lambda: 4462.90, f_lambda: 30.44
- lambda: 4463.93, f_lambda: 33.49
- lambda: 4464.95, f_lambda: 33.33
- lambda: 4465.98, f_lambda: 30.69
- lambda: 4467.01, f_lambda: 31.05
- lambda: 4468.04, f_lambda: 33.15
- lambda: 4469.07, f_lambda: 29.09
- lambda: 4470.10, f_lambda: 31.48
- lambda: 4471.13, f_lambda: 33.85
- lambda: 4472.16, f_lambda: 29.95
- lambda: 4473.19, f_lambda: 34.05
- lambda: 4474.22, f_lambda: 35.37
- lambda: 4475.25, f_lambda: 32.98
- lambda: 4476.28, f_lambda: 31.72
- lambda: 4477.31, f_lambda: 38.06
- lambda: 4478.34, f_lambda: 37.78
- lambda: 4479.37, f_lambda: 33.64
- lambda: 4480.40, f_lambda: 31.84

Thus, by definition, 5.4 angstrom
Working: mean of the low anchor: 21.9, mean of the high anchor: 26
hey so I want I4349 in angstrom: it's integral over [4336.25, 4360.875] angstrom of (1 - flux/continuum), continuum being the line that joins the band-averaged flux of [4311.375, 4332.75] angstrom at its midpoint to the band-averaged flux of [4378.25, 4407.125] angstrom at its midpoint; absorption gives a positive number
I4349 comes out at 1.21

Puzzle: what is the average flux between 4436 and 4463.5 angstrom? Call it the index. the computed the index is 30.3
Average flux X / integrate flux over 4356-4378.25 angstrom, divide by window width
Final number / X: 29.4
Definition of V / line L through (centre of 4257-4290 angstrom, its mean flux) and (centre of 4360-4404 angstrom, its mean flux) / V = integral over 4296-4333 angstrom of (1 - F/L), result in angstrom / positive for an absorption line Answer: 4.66 angstrom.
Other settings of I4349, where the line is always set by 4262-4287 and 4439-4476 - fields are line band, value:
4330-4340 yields -1.2 angstrom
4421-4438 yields 0.4 angstrom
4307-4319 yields 2.1 angstrom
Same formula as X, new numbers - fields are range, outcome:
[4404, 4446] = 28.9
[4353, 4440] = 27.5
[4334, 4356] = 24.1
